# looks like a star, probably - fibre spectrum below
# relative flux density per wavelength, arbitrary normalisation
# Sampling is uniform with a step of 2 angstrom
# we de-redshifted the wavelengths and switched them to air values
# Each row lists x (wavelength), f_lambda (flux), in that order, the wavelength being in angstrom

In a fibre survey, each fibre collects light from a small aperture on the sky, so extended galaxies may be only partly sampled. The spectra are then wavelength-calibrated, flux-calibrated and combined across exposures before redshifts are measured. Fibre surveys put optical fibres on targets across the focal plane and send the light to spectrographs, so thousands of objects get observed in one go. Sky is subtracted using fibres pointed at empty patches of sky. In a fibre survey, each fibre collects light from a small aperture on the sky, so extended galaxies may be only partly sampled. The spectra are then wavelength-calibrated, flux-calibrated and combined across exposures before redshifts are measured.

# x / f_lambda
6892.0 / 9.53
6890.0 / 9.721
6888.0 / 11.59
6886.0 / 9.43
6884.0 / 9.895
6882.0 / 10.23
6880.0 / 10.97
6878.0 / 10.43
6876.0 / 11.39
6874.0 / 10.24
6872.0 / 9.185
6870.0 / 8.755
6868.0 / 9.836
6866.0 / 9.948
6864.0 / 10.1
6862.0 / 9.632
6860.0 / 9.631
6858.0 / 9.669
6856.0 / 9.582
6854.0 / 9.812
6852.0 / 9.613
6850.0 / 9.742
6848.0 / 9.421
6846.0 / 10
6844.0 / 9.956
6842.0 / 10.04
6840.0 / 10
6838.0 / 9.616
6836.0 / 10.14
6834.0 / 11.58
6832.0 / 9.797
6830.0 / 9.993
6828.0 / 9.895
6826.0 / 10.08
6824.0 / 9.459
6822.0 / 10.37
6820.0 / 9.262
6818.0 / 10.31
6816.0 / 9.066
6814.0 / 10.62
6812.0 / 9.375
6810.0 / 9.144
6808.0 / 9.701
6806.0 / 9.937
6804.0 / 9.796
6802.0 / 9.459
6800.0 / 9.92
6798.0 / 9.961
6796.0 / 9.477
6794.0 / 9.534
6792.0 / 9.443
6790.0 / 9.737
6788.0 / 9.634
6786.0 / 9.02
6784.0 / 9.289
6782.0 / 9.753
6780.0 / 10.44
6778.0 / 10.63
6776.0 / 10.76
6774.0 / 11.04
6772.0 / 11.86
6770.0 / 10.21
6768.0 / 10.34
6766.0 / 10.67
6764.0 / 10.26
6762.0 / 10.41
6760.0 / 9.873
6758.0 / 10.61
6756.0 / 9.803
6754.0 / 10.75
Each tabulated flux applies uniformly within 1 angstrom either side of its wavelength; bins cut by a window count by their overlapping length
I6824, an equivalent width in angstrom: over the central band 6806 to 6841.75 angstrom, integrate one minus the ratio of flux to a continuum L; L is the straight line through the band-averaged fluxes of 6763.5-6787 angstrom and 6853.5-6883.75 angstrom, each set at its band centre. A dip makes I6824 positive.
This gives 0.8 angstrom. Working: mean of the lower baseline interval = 10.4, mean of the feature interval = 9.91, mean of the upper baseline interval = 9.96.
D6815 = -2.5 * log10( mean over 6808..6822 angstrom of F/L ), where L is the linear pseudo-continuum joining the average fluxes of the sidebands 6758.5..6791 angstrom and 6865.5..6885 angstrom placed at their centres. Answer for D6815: 0.05 mag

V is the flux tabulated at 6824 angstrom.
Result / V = 9.459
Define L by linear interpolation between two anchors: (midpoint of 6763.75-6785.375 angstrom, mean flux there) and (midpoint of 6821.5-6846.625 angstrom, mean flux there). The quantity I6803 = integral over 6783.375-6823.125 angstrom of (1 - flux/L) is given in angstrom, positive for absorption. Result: 2.4 angstrom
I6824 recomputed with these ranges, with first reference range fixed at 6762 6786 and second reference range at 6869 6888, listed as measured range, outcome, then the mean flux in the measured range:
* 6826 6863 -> 1.2 angstrom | 9.9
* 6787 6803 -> 1.1 angstrom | 9.65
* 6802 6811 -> 0.6 angstrom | 9.62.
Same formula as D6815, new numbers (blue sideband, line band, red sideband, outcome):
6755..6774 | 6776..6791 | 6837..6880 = 0.05 mag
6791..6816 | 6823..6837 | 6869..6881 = -0.03 mag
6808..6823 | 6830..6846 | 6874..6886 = -0.02 mag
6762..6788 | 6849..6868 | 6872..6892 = 0.06 mag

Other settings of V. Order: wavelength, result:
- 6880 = 10.97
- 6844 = 9.956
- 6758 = 10.61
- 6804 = 9.796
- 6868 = 9.836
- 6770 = 10.21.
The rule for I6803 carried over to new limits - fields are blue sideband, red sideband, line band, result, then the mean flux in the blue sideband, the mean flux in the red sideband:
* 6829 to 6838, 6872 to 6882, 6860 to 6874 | 1.1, 10.3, 10.5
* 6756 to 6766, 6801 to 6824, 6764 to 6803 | -0.1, 10.3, 9.72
